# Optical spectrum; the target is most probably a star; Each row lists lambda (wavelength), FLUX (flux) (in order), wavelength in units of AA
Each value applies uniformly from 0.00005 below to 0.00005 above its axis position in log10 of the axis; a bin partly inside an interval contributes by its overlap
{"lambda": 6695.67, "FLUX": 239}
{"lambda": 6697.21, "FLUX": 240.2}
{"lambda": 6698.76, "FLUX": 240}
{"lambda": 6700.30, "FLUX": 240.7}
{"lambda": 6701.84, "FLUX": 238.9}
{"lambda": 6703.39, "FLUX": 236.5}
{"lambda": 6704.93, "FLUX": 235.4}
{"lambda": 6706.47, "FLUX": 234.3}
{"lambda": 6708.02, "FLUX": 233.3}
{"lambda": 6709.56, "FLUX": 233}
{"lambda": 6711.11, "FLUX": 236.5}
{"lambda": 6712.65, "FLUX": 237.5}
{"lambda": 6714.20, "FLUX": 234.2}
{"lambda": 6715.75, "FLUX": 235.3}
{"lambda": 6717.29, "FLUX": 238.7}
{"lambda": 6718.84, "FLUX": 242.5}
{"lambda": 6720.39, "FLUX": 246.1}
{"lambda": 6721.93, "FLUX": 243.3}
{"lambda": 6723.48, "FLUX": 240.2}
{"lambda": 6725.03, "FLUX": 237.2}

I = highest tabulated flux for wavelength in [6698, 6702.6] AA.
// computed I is 240.7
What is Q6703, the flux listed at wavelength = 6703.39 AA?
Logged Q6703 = 236.5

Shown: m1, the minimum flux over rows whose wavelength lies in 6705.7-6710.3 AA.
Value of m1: 233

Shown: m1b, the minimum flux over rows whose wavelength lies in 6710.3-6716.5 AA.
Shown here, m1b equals 234.2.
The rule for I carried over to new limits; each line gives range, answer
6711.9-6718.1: 238.7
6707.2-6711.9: 236.5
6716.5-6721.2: 246.1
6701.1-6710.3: 238.9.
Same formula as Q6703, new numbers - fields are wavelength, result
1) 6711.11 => 236.5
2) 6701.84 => 238.9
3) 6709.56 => 233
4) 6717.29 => 238.7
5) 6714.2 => 234.2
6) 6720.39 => 246.1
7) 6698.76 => 240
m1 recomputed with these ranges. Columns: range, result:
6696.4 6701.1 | 240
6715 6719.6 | 235.3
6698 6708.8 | 233.3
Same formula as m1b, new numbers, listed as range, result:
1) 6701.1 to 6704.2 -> 236.5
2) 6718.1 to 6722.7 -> 242.5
